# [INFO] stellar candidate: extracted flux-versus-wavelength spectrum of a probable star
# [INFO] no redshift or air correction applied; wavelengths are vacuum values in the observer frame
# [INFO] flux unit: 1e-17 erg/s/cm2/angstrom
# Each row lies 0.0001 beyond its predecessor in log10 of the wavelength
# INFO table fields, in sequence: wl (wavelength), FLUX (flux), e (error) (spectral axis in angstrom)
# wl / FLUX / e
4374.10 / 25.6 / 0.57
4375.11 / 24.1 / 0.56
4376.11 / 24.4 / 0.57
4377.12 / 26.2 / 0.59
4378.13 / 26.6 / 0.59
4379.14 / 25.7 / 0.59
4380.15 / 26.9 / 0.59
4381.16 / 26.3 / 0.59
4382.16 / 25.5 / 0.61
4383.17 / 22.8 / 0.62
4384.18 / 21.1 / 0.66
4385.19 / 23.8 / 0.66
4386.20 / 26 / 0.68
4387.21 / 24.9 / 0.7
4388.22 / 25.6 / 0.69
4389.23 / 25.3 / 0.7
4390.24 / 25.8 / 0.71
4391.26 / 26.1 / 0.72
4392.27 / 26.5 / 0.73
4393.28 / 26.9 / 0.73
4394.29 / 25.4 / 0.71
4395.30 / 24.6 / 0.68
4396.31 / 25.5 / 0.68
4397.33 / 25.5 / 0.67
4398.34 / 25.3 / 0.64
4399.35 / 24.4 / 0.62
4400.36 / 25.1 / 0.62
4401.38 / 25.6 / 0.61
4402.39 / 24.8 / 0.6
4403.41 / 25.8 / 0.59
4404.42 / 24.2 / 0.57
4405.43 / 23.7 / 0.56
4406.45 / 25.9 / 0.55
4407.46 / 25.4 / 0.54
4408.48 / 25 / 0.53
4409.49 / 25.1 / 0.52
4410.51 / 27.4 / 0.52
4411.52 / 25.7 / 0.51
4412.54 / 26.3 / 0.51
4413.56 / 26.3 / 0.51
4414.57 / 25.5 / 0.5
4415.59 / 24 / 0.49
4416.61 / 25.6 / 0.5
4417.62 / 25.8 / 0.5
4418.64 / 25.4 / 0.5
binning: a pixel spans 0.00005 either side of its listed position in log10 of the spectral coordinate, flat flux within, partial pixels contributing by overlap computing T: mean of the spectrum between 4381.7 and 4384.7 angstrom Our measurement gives 23.1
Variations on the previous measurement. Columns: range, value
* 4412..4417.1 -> 25.5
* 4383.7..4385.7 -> 22.5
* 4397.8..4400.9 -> 25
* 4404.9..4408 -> 25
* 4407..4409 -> 25.2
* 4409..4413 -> 26.1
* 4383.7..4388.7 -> 24.3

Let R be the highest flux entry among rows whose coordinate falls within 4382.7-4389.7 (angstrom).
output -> 26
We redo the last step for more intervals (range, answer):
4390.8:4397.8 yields 26.9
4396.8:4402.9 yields 25.6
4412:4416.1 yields 26.3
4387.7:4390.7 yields 25.8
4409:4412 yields 27.4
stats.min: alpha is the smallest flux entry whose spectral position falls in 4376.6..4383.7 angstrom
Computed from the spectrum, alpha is 22.8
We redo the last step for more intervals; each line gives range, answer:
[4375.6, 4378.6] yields 24.4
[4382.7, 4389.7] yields 21.1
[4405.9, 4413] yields 25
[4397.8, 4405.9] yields 23.7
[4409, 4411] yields 25.1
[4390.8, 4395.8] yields 24.6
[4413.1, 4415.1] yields 25.5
